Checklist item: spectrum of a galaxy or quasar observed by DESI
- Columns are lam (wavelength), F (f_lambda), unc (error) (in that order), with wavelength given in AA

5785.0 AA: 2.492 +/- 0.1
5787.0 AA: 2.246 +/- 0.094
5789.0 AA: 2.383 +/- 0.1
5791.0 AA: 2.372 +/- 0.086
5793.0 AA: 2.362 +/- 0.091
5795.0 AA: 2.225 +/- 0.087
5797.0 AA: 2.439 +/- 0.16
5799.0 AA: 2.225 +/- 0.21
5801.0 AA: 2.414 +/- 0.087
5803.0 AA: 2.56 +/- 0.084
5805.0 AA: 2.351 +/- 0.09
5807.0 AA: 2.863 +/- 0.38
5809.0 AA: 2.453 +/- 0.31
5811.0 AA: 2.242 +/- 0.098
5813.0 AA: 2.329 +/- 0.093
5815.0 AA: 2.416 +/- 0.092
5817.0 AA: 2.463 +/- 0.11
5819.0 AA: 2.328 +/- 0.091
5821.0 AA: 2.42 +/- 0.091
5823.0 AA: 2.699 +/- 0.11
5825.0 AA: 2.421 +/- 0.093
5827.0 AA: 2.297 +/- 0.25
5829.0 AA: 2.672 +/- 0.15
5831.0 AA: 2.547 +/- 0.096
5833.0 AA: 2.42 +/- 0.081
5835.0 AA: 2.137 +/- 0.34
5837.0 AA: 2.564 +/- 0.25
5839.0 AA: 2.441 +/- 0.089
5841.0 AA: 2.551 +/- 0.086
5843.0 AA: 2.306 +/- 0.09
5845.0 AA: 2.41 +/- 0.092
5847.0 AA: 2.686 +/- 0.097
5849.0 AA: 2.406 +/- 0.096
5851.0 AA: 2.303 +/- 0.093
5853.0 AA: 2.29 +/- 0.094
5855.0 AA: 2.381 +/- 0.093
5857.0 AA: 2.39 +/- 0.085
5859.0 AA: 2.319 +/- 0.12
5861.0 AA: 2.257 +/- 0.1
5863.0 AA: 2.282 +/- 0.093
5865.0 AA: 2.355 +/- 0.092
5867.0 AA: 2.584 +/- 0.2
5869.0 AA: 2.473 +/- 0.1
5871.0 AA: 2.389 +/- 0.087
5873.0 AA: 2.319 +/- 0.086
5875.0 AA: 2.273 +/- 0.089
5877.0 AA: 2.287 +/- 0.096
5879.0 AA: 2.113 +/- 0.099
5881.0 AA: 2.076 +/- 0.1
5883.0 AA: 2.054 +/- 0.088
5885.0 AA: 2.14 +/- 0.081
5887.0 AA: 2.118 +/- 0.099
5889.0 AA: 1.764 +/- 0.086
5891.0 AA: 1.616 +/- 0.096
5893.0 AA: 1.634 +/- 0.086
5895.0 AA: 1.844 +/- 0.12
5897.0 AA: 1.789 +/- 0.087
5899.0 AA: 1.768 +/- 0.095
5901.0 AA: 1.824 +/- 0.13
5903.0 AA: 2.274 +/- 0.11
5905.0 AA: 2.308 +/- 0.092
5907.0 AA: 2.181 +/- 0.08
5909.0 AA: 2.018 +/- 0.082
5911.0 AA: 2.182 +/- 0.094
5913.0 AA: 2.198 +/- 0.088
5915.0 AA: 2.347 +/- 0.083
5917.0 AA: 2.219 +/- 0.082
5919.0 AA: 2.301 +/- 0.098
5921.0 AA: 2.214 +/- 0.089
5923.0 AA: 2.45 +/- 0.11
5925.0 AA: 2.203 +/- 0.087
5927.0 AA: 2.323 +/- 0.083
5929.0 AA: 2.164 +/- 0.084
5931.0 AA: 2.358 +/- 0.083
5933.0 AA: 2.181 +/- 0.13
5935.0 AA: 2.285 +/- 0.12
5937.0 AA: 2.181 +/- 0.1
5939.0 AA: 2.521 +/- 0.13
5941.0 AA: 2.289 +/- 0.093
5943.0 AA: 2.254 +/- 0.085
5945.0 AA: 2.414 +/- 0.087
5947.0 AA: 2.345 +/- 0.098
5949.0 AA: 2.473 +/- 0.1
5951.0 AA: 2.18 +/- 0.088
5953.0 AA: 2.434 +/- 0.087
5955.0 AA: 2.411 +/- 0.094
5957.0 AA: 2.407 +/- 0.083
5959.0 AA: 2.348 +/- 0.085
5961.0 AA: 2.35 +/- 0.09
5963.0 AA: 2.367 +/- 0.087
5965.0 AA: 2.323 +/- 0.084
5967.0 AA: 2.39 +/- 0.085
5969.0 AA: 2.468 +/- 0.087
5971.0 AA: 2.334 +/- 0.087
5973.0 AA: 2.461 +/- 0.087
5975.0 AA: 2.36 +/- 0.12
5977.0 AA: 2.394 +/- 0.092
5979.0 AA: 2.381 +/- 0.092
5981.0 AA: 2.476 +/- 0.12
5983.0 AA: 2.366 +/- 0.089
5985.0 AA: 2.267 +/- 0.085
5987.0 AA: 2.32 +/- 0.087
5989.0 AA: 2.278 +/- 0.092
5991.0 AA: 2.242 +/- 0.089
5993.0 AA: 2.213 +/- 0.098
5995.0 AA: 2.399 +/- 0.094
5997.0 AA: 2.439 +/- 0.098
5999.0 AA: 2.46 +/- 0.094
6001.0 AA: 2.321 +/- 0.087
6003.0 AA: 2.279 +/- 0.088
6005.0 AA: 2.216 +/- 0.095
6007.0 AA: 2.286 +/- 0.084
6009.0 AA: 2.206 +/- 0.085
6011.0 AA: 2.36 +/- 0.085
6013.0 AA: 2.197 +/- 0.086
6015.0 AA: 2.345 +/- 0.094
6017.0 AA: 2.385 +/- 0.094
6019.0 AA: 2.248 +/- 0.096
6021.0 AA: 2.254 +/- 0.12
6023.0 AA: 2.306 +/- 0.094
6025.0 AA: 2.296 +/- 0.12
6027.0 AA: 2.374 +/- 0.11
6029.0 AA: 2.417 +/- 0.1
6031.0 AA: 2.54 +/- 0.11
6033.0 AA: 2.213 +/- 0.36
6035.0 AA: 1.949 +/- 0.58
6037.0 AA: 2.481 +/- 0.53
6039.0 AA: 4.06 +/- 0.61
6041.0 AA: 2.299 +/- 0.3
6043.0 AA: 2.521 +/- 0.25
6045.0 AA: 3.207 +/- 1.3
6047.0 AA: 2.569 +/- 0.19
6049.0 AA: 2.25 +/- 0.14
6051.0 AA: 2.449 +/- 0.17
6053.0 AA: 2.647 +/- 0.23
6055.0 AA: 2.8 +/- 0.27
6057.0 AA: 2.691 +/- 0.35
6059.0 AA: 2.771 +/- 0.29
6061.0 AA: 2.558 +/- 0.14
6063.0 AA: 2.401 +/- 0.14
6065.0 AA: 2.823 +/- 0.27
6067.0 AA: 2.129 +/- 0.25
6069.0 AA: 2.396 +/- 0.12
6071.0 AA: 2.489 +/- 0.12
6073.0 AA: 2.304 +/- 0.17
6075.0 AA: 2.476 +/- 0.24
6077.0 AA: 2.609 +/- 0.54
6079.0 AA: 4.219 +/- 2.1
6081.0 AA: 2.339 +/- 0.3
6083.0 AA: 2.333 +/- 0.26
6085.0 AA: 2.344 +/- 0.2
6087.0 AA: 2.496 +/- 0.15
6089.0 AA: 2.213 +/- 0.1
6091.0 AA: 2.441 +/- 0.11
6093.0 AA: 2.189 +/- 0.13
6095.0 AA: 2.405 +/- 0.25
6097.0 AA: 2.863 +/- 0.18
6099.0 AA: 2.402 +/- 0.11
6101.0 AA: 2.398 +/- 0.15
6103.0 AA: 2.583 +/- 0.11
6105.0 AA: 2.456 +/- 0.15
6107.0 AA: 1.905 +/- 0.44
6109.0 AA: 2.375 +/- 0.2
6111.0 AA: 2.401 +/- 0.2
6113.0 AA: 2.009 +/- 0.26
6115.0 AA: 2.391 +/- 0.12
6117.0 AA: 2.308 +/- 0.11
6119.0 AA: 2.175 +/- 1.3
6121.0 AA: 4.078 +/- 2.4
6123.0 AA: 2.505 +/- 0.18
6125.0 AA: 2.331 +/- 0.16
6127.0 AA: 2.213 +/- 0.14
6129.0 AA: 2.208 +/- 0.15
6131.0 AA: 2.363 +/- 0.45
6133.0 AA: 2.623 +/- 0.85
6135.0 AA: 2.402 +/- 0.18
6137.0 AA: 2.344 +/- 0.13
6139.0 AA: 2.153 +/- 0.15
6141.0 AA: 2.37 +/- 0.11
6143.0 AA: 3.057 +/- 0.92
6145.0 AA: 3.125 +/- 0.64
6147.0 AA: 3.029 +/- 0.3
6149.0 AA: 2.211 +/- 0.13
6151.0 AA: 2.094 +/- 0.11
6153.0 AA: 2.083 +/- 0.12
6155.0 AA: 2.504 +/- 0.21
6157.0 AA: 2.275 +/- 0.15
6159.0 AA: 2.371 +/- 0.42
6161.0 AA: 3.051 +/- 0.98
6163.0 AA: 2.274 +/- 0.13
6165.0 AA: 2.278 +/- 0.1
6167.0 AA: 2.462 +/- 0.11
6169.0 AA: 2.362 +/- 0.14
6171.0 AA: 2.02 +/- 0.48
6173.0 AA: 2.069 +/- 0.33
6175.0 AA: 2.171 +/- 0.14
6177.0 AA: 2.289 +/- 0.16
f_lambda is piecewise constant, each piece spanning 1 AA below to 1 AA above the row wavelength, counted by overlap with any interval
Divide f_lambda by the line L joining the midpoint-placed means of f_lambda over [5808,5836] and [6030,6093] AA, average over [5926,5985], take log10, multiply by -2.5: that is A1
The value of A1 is 0.07 mag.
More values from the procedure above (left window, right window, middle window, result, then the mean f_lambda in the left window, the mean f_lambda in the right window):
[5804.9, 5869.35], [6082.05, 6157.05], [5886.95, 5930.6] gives 0.168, 2.43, 2.44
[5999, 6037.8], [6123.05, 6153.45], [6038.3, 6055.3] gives -0.170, 2.3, 2.45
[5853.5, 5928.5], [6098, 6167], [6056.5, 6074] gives -0.057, 2.17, 2.45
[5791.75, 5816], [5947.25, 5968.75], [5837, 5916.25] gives 0.086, 2.41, 2.37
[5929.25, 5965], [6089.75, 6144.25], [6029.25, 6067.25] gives -0.088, 2.34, 2.44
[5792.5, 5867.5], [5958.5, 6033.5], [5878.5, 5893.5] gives 0.224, 2.42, 2.34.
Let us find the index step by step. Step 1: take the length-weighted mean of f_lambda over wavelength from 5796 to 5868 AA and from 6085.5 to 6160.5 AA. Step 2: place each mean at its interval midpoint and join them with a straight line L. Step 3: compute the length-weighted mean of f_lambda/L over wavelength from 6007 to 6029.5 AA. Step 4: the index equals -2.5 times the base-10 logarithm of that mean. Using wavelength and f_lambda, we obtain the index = 0.06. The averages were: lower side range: 2.42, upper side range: 2.45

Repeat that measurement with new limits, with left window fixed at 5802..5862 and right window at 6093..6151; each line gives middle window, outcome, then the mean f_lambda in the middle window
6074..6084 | -0.134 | 2.8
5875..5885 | 0.138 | 2.15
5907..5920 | 0.110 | 2.21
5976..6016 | 0.061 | 2.32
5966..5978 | 0.023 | 2.4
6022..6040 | -0.023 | 2.52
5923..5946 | 0.069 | 2.3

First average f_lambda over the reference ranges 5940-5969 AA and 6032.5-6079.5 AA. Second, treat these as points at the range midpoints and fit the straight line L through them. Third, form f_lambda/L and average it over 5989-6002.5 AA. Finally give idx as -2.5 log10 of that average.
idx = 0.06 mag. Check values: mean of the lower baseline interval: 2.36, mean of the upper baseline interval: 2.63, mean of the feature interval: 2.34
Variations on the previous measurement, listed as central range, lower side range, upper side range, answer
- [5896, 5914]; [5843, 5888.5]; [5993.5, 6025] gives 0.12 mag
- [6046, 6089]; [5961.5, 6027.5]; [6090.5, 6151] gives -0.07 mag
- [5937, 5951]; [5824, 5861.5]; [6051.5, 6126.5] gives 0.05 mag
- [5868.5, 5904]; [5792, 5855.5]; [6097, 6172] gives 0.19 mag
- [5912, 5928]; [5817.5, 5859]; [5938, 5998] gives 0.05 mag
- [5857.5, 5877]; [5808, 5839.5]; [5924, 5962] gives 0.01 mag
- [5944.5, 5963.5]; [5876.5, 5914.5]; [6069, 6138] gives -0.11 mag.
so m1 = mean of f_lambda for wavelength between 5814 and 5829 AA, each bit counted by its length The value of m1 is 2.45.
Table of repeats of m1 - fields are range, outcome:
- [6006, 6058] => 2.47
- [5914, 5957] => 2.31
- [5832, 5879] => 2.38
